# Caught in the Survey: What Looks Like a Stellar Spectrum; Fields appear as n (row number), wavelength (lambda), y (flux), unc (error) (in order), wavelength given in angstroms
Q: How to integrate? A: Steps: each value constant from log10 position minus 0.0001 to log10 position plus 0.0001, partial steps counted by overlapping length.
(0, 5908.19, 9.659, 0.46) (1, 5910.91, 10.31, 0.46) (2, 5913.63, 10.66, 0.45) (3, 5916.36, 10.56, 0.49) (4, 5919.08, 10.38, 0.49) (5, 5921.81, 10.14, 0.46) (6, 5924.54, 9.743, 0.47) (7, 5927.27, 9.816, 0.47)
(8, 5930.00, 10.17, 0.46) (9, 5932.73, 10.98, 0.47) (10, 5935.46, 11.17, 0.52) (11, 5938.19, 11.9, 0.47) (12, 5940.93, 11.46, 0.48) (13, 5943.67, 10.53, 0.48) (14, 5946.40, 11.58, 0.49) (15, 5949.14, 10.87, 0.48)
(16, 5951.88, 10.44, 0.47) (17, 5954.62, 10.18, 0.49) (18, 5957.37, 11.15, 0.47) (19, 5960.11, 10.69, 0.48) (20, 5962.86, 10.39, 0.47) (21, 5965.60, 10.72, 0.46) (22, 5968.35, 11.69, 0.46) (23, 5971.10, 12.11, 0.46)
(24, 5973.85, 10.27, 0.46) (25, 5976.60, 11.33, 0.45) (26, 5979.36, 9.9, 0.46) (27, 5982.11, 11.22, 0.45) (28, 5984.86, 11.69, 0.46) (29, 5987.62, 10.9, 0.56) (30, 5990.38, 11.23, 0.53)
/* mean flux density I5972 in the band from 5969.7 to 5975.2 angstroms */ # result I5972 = 11.2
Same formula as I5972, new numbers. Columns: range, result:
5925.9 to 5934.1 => 10.3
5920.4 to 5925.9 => 9.93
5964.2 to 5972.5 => 11.5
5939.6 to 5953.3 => 11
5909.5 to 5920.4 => 10.5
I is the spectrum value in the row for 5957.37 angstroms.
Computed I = 11.15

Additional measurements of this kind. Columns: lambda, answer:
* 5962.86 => 10.39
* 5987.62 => 10.9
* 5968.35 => 11.69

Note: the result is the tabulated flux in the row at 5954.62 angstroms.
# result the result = 10.18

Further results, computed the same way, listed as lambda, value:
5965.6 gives 10.72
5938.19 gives 11.9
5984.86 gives 11.69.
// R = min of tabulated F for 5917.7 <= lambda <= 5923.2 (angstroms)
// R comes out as 10.14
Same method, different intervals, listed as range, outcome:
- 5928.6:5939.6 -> 10.17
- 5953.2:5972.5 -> 10.18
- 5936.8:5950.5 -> 10.53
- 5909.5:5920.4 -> 10.31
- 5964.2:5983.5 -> 9.9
